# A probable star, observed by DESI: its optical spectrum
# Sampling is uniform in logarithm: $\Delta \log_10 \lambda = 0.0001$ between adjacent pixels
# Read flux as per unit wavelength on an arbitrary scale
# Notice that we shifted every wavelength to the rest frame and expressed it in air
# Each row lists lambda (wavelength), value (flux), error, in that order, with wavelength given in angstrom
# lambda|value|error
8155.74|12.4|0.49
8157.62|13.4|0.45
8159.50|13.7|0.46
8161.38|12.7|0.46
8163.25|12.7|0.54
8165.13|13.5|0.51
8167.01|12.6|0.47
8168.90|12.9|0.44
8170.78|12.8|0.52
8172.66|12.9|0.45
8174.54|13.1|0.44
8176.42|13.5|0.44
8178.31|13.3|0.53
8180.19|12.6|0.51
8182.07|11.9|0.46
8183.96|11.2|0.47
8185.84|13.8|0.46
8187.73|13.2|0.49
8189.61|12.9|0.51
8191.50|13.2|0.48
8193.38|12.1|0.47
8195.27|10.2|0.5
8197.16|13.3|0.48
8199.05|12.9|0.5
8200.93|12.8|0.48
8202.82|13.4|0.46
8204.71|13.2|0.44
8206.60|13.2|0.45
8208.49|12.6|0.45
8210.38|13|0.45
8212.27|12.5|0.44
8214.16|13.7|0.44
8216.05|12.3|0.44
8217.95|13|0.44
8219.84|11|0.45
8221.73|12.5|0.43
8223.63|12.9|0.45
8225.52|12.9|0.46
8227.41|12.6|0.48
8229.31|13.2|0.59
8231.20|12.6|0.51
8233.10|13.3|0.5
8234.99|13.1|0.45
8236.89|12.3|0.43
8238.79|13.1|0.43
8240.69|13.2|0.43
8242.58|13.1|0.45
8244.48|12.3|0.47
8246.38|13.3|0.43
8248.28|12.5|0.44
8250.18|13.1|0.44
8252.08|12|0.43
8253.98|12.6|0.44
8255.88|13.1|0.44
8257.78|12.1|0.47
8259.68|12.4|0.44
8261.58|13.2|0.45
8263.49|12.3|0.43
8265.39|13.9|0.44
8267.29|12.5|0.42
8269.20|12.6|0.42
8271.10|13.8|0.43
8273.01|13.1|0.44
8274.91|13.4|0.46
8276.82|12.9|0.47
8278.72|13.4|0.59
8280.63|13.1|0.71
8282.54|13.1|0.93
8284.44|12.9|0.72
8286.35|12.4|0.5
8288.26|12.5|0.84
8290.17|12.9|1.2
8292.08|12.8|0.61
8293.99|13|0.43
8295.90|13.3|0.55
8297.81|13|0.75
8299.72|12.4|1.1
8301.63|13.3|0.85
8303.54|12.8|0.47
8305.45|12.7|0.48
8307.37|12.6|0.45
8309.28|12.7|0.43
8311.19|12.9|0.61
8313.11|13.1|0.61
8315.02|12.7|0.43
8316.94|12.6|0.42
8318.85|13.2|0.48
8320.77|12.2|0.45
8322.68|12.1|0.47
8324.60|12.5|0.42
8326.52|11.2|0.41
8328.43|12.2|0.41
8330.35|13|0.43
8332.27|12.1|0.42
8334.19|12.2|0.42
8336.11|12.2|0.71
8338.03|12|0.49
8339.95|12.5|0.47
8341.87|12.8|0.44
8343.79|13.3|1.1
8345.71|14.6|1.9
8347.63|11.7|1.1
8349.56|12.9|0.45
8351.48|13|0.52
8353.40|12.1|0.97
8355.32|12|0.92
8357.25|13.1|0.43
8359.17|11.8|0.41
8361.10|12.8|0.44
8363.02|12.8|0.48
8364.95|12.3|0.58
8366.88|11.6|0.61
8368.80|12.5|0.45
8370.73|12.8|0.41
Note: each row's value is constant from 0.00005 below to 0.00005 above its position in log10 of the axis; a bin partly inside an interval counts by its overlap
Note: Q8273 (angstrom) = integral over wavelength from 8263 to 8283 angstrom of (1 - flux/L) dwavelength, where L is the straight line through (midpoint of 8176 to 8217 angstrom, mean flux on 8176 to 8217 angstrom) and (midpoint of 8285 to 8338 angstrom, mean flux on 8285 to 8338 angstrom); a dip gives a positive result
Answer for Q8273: -0.7 angstrom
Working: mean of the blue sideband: 12.8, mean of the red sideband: 12.6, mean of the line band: 13.1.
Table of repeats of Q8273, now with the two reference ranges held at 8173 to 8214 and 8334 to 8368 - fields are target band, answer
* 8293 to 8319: -0.5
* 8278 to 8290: -0.2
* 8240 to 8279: -0.6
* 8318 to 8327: 0.2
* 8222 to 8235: -0.2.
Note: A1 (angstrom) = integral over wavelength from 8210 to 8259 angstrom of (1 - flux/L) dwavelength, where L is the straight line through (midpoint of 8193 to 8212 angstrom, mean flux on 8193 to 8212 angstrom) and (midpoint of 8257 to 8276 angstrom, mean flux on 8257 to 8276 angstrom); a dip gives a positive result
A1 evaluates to 0.3 angstrom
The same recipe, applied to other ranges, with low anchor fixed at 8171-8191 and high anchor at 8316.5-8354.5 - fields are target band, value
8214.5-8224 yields 0.3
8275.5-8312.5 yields -0.8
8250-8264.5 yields 0.1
